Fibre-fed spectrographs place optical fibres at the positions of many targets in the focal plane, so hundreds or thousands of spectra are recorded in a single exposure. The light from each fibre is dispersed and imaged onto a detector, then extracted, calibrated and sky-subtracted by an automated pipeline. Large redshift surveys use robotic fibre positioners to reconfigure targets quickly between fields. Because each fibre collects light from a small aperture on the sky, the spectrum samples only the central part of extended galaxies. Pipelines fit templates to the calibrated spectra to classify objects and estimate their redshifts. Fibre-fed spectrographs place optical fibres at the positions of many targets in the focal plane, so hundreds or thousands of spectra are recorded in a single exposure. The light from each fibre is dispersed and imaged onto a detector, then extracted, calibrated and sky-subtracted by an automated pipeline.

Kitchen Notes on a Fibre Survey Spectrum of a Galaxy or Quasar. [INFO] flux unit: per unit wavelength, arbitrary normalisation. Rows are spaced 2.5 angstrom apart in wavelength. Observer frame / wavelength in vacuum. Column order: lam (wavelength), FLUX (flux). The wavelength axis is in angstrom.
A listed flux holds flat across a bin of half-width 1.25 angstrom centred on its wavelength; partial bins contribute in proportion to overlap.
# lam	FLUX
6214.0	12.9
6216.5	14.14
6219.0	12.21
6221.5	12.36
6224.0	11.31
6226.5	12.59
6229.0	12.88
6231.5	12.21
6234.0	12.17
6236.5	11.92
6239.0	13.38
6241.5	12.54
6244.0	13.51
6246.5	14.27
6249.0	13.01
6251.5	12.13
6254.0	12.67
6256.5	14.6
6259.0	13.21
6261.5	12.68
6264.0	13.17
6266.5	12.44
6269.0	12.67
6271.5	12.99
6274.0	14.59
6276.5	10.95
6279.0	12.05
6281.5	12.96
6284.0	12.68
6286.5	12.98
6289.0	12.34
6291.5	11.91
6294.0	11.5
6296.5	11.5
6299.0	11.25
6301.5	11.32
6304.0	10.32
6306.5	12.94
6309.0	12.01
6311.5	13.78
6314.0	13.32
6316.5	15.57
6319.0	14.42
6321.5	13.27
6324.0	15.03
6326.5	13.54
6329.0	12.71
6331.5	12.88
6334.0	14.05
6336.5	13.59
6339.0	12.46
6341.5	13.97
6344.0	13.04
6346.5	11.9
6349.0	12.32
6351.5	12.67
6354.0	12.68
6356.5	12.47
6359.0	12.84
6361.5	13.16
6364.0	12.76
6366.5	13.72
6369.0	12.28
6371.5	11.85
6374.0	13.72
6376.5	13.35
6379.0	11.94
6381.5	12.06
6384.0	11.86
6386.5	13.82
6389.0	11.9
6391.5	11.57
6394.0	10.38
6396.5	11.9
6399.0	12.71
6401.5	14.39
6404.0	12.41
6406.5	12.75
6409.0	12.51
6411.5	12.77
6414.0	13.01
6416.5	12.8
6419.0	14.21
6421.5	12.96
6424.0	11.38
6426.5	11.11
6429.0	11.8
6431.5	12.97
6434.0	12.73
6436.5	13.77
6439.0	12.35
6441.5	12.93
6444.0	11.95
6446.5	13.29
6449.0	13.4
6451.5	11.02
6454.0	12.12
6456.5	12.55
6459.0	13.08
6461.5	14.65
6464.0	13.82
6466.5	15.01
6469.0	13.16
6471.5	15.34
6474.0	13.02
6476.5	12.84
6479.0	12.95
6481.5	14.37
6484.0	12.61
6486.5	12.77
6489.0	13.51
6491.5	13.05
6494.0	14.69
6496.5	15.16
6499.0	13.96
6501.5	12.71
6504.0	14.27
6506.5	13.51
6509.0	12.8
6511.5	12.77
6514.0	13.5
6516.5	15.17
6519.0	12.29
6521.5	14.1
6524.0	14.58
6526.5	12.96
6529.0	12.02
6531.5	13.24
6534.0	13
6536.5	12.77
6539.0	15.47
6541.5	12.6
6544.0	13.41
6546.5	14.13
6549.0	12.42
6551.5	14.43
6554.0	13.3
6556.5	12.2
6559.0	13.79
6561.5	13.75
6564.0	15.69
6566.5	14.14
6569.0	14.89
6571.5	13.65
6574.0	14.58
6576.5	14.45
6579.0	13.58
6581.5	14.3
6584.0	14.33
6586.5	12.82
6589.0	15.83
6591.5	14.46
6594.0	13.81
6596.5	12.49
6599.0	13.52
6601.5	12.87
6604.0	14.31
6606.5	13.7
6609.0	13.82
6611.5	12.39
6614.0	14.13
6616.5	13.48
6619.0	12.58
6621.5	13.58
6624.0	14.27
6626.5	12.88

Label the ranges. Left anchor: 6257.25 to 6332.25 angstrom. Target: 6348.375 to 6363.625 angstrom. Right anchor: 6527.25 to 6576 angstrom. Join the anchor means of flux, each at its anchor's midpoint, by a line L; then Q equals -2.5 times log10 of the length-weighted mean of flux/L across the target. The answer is 0.024 mag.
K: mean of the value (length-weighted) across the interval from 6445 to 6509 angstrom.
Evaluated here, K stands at 13.5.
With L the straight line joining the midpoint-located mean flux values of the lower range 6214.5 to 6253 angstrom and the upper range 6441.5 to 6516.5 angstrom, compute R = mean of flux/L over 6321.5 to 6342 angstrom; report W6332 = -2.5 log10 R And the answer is -0.04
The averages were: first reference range 12.7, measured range 13.5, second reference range 13.4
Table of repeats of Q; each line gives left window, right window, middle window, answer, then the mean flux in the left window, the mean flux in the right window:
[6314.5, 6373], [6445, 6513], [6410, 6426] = 0.05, 13.2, 13.4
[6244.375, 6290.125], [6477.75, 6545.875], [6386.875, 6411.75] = 0.07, 12.9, 13.5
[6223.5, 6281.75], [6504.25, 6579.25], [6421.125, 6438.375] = 0.08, 12.8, 13.6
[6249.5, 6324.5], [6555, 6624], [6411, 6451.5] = 0.05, 12.8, 13.8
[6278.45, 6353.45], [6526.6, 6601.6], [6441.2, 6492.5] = 0.01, 12.8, 13.7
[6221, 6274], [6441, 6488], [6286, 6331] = 0.02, 12.8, 13.2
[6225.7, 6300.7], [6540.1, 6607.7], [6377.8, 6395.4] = 0.10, 12.7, 13.8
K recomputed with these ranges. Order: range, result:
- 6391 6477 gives 12.8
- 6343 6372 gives 12.7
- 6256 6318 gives 12.6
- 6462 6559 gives 13.5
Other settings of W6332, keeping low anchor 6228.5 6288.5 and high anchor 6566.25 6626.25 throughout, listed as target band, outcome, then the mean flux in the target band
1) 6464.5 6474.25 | -0.06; 14.2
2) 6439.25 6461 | 0.07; 12.6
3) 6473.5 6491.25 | 0.03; 13.2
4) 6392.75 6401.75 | 0.10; 12.1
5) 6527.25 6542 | 0.03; 13.2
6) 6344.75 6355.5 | 0.06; 12.4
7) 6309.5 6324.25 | -0.08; 14.1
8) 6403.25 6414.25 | 0.05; 12.7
